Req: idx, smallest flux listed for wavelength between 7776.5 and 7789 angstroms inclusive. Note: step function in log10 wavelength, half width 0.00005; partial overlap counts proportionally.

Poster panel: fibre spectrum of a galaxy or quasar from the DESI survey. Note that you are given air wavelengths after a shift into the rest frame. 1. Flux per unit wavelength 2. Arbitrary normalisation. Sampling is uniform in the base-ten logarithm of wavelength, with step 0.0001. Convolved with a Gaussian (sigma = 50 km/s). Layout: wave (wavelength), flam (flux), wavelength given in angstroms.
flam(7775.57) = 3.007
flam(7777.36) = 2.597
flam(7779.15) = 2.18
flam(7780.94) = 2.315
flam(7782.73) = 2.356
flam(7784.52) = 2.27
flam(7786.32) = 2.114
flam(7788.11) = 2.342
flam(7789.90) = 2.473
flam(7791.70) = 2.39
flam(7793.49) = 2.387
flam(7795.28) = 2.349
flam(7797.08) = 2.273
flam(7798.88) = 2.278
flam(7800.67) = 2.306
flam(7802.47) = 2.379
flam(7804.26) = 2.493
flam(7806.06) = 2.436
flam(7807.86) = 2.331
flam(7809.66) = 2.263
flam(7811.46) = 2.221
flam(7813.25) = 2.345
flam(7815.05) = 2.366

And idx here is 2.114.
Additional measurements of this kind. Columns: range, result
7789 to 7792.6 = 2.39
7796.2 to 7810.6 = 2.263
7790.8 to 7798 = 2.273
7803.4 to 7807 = 2.436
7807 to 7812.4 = 2.221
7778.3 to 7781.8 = 2.18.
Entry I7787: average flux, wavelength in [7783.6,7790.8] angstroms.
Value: 2.3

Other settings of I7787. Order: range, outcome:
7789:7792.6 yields 2.43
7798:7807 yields 2.38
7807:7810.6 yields 2.29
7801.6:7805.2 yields 2.44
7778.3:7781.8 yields 2.25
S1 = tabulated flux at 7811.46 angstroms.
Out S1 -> 2.221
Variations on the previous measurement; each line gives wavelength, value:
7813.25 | 2.345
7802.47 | 2.379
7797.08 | 2.273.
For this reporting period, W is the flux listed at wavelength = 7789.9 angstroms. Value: 2.473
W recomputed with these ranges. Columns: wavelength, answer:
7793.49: 2.387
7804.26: 2.493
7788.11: 2.342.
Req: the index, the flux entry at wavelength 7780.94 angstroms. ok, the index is 2.315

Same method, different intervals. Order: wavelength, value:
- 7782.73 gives 2.356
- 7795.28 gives 2.349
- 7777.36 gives 2.597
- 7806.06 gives 2.436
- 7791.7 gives 2.39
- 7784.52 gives 2.27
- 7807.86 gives 2.331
